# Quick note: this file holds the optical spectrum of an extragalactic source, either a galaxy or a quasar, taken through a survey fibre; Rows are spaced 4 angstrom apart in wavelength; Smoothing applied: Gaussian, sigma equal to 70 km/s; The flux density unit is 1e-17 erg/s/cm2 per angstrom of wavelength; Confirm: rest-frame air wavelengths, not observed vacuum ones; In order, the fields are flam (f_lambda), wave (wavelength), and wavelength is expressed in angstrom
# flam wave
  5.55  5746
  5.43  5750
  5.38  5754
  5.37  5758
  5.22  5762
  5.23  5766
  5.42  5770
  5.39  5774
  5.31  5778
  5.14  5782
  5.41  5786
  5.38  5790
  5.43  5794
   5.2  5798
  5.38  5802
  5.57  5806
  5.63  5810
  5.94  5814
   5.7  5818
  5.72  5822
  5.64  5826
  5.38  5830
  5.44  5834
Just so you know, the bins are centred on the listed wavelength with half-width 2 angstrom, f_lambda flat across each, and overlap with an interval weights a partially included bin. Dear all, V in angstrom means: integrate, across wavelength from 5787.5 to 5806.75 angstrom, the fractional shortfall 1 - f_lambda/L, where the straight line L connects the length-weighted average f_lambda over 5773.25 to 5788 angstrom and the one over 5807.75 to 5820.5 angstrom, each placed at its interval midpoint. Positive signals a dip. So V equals 0.5 angstrom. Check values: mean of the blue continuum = 5.31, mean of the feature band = 5.38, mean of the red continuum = 5.75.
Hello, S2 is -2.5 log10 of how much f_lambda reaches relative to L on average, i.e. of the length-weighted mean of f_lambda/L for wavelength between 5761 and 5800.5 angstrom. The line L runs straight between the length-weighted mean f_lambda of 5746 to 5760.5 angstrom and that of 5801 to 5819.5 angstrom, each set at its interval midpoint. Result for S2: 0.04 mag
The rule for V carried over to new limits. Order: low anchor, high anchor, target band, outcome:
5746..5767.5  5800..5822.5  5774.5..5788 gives 0.5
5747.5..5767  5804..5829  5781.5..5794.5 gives 0.4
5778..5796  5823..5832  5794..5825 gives -0.8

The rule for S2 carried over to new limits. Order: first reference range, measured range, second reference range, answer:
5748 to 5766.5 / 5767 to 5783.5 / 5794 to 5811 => 0.01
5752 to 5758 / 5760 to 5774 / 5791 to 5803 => 0.01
